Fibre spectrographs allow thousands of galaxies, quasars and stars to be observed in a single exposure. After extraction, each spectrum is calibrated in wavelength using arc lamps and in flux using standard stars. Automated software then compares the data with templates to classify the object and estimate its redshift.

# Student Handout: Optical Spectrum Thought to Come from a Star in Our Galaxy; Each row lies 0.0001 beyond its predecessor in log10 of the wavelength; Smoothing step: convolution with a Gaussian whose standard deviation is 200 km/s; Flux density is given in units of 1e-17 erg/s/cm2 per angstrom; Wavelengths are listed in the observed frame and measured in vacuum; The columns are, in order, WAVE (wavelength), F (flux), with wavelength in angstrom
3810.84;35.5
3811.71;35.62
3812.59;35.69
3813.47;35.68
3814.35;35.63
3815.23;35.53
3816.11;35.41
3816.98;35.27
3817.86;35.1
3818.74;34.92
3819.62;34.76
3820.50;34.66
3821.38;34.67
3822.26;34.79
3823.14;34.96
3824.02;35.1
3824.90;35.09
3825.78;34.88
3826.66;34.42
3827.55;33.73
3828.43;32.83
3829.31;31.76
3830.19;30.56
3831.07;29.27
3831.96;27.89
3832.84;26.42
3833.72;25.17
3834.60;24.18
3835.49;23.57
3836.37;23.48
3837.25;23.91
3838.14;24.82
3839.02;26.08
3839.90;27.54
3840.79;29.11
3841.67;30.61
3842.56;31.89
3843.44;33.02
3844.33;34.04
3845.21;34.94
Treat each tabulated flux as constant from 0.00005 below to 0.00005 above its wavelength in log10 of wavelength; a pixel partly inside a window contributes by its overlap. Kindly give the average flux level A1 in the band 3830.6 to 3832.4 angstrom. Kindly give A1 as 28.5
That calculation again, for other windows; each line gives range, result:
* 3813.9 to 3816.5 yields 35.5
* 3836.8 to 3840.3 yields 25.6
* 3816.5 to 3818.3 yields 35.3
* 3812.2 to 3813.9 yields 35.6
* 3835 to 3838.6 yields 23.9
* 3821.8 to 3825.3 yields 35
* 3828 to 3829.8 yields 32.3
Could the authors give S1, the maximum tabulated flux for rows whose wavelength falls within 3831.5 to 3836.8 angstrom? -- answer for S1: 27.89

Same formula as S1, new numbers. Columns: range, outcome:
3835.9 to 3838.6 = 24.82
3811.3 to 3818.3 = 35.69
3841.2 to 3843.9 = 33.02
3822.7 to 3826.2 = 35.1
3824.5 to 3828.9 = 35.09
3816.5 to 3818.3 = 35.27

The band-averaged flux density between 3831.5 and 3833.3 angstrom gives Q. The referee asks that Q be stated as 27.1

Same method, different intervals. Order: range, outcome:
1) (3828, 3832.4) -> 30.4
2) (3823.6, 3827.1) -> 34.9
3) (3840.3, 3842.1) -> 29.8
